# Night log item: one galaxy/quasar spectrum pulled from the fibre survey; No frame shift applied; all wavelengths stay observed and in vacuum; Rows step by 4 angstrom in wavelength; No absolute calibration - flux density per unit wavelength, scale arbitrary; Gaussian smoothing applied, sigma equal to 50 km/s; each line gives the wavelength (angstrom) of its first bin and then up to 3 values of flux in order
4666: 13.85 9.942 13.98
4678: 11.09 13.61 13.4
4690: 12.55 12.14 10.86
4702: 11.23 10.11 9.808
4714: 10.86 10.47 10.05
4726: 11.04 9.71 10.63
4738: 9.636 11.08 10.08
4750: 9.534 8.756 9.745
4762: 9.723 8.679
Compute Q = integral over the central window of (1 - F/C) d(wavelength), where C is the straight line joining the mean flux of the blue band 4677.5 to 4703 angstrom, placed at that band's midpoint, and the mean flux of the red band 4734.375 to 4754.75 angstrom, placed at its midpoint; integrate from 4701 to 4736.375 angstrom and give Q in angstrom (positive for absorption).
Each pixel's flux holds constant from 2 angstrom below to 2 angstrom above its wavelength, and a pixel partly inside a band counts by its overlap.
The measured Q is 2.0 angstrom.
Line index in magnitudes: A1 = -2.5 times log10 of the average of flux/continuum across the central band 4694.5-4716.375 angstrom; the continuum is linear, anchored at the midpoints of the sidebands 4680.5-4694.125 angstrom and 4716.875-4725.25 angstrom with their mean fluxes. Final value 0.09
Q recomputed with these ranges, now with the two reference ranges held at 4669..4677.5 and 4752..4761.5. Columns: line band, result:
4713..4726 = 0.0 angstrom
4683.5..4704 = -1.2 angstrom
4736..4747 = -0.5 angstrom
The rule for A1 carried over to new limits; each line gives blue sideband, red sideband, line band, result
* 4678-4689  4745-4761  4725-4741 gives 0.026 mag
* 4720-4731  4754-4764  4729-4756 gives 0.000 mag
